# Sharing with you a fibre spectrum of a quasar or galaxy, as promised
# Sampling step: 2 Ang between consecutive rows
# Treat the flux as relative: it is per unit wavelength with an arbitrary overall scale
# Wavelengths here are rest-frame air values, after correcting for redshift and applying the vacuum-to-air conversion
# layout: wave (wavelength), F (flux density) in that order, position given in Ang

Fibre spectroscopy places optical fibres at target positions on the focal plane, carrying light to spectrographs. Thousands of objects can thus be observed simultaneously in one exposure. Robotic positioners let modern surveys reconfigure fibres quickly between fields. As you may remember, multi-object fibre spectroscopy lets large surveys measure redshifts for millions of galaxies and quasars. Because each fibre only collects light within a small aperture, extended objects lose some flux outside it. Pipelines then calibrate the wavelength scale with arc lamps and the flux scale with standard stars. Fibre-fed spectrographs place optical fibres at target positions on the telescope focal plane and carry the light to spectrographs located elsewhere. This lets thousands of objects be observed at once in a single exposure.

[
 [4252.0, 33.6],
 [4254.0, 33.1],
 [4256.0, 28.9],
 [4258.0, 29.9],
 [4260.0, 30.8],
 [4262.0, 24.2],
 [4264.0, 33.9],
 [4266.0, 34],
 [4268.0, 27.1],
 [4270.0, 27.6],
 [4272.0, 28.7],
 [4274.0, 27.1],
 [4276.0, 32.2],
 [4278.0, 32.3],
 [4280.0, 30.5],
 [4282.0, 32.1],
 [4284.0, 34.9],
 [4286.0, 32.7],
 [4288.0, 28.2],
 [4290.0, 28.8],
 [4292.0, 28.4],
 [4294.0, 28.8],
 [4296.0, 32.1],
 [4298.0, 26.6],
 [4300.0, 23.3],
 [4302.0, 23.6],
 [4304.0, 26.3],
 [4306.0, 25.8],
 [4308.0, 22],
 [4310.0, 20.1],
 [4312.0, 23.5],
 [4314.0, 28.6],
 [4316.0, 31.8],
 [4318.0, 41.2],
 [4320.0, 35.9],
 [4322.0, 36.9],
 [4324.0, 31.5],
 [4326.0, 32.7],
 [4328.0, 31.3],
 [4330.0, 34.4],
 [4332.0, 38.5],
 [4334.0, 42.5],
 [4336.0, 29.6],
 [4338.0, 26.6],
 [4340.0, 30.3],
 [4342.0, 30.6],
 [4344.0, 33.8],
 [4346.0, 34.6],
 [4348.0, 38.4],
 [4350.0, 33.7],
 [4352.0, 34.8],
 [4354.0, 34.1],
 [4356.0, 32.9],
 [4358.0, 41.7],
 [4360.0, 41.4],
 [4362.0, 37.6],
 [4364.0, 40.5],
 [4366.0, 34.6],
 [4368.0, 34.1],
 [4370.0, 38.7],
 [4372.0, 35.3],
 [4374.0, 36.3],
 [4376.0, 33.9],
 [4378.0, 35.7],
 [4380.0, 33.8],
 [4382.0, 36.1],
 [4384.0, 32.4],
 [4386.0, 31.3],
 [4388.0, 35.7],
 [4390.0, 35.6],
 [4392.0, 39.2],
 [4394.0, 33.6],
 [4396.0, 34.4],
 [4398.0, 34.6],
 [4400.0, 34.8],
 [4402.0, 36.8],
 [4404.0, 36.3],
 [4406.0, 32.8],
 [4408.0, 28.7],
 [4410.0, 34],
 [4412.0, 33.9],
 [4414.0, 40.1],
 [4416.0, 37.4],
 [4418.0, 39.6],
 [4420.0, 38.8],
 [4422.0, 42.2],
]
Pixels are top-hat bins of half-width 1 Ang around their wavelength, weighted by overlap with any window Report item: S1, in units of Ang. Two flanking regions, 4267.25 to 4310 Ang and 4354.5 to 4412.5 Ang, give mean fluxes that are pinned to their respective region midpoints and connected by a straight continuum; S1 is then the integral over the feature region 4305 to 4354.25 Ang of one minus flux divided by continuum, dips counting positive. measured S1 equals -1.0 Ang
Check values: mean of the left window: 28.3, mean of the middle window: 32.1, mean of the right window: 35.4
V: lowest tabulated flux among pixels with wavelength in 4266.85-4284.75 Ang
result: 27.1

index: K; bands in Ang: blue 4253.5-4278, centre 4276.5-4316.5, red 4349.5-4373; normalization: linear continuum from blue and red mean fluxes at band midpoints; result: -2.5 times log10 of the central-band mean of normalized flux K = 0.14 mag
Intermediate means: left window 29.8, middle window 28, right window 36.7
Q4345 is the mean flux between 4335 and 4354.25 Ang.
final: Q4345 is 32.6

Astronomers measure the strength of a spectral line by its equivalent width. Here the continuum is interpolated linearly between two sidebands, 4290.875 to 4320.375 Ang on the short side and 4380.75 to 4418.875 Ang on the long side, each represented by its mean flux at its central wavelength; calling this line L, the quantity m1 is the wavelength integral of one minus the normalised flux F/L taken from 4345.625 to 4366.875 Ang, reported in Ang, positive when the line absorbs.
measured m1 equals -3.5 Ang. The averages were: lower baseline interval 27.7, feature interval 36.8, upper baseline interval 35.1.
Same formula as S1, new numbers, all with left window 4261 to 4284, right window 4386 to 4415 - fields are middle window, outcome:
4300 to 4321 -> 2.63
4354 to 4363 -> -1.23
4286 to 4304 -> 1.92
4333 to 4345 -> 0.15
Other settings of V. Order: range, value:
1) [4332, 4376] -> 26.6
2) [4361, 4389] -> 31.3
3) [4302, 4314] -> 20.1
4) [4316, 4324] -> 31.5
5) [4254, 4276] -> 24.2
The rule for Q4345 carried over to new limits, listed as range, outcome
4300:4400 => 33.4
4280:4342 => 30.3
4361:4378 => 36.3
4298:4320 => 27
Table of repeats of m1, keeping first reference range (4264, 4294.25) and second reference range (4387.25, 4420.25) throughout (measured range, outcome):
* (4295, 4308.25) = 2.3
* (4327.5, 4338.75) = -0.5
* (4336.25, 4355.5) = 0.2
